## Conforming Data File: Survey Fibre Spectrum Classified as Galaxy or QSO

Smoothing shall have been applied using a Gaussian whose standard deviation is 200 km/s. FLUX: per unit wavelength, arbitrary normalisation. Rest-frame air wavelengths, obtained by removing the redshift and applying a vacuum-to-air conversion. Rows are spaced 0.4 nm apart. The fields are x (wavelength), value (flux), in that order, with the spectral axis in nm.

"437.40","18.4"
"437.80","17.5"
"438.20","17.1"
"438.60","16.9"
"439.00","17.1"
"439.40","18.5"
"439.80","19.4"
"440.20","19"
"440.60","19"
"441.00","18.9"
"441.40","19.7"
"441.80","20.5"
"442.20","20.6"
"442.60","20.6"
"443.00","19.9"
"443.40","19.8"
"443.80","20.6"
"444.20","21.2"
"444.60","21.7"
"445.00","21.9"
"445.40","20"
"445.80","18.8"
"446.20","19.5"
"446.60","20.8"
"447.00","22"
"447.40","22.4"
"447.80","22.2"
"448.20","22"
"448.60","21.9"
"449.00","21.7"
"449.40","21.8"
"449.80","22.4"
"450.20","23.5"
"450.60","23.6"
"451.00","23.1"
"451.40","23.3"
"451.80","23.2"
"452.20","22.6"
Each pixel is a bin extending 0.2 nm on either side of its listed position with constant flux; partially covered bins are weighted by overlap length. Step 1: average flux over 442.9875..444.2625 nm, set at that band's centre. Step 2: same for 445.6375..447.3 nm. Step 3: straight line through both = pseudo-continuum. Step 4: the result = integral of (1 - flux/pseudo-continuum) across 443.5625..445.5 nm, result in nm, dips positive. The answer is -0.07 nm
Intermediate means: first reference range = 20.4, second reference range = 20.4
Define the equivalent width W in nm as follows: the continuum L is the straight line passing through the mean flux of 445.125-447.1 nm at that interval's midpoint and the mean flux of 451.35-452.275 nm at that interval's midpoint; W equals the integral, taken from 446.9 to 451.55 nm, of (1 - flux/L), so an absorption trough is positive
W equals -0.16 nm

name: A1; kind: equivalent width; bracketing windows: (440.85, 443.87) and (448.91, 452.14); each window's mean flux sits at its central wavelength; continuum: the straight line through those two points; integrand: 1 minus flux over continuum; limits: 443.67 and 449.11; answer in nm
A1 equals 0.06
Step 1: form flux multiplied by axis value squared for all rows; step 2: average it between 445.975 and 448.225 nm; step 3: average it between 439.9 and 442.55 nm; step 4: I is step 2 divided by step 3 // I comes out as 1.1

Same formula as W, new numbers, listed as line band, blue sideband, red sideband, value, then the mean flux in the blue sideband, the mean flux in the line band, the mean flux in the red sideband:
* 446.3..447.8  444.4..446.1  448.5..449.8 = -0.03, 20.5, 21.6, 21.9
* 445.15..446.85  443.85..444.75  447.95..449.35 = 0.13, 21.3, 19.9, 21.9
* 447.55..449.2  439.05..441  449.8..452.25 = 0.01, 18.8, 22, 23.2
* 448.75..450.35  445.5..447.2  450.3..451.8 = 0.00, 20.3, 22.3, 23.3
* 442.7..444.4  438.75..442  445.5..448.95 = -0.03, 19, 20.4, 21.2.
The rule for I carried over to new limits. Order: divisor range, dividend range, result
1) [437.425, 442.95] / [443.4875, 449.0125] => 1.15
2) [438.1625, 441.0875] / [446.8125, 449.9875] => 1.25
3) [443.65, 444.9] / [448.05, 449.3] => 1.05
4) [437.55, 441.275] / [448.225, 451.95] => 1.31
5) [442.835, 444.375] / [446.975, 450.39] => 1.12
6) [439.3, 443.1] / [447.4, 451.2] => 1.19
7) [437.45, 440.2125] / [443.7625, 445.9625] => 1.19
